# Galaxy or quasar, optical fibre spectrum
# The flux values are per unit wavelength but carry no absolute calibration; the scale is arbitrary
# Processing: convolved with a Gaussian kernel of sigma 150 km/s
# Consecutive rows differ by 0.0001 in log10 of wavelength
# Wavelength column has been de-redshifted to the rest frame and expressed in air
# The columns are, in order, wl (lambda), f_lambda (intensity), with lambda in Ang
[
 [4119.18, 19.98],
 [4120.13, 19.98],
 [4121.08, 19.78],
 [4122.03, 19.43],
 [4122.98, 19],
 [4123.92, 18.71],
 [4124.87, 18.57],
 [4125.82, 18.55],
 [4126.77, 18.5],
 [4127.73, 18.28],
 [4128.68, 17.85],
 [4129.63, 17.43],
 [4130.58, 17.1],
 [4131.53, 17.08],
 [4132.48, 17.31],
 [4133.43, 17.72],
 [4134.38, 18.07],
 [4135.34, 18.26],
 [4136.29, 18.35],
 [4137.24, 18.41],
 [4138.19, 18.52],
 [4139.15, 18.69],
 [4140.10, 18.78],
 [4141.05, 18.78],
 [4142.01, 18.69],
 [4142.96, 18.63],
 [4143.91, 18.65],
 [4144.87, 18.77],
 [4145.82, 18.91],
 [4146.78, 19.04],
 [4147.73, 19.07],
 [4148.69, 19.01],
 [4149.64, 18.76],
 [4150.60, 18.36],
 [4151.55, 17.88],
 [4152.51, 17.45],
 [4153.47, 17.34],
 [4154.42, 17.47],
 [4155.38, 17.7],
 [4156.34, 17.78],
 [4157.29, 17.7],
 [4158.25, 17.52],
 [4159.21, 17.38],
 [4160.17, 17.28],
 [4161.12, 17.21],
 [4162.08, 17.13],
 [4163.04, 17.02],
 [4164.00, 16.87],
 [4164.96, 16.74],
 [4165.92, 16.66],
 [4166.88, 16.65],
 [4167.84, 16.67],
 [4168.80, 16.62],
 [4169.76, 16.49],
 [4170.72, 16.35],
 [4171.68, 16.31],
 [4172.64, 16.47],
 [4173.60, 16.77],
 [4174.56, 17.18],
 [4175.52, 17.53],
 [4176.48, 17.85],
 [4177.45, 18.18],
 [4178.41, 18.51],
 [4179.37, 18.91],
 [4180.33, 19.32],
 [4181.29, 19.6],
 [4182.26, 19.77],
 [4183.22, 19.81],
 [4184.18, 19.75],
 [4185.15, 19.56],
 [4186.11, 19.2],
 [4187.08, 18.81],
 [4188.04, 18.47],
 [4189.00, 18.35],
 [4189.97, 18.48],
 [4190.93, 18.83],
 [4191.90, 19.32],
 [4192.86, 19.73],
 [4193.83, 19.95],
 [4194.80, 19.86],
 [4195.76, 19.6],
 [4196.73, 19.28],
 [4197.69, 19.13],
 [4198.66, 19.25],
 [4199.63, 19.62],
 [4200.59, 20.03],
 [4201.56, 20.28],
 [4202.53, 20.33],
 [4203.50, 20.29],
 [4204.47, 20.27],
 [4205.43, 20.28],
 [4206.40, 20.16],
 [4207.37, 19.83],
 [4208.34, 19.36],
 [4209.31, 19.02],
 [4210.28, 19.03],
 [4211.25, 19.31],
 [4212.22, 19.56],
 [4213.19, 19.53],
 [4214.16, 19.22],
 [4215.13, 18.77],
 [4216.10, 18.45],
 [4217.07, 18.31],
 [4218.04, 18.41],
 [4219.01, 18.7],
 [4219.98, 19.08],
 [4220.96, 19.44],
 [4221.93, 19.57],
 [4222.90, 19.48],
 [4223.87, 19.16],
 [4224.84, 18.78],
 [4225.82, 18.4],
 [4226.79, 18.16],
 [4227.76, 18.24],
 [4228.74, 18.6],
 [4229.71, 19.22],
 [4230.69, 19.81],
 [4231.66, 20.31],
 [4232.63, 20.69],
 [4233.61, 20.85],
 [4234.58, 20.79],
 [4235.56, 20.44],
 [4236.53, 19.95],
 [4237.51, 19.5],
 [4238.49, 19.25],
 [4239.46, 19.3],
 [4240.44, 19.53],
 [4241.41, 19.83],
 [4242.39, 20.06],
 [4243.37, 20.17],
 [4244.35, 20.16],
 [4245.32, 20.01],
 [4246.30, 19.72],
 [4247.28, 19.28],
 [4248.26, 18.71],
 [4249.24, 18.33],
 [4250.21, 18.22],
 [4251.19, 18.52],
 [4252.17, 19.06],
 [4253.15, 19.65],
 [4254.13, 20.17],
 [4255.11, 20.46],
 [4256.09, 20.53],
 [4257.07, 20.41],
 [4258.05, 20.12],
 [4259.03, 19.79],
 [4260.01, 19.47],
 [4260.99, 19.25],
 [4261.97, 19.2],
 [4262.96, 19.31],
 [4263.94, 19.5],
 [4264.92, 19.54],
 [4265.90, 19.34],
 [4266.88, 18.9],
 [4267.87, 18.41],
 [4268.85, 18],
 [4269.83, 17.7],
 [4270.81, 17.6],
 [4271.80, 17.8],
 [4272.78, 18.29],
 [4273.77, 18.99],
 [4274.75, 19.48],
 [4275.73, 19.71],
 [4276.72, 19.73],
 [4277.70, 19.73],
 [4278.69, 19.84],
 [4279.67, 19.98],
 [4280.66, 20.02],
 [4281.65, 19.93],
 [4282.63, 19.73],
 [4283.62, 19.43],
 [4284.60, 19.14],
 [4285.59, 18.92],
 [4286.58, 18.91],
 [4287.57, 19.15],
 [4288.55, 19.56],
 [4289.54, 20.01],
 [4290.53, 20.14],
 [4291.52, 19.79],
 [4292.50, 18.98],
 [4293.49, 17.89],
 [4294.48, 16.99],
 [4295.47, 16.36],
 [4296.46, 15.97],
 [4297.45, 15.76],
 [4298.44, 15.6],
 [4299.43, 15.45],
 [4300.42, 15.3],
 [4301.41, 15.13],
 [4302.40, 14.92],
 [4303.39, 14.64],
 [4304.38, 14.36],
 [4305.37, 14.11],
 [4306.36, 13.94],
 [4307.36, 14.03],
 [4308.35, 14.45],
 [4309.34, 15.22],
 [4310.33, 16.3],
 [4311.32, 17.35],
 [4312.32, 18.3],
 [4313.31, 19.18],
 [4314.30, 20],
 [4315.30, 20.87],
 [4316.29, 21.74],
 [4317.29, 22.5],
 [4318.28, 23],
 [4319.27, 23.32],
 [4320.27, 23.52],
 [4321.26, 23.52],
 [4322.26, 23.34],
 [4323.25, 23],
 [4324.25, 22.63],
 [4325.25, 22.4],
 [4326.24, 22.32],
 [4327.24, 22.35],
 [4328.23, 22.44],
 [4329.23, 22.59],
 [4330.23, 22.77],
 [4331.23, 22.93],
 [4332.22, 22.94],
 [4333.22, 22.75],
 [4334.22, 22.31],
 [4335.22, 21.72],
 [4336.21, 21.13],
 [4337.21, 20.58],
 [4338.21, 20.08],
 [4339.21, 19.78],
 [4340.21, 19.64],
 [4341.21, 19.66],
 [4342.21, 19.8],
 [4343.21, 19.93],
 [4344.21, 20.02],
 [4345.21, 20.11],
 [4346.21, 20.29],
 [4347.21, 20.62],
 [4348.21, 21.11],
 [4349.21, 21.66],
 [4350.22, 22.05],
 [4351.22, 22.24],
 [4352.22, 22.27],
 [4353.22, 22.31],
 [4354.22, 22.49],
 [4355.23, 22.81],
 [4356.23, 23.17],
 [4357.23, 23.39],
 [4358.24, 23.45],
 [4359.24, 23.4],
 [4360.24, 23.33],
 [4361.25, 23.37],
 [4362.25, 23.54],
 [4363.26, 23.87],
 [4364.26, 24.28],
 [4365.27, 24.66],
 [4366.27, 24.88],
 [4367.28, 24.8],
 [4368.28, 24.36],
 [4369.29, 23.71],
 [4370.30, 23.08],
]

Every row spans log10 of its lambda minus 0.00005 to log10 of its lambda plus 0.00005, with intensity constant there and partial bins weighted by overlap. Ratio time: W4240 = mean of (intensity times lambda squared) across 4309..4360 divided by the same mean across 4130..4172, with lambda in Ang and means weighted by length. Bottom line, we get 1.32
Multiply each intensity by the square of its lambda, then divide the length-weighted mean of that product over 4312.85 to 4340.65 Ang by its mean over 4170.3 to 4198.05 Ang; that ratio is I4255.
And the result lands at 1.26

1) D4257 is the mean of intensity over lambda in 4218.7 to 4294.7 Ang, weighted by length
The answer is 19.4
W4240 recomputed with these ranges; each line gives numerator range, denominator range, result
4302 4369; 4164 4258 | 1.17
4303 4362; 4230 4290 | 1.11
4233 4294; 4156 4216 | 1.08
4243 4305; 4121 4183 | 1.10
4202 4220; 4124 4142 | 1.11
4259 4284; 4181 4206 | 1.02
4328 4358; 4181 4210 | 1.18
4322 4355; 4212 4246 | 1.17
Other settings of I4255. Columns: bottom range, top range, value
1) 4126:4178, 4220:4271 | 1.14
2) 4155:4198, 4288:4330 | 1.11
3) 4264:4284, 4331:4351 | 1.13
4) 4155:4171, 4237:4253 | 1.18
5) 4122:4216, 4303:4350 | 1.18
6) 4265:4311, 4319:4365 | 1.28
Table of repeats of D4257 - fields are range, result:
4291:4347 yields 19.4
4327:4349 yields 21.2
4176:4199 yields 19.1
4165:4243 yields 19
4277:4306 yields 17.8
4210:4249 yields 19.4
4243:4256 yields 19.4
